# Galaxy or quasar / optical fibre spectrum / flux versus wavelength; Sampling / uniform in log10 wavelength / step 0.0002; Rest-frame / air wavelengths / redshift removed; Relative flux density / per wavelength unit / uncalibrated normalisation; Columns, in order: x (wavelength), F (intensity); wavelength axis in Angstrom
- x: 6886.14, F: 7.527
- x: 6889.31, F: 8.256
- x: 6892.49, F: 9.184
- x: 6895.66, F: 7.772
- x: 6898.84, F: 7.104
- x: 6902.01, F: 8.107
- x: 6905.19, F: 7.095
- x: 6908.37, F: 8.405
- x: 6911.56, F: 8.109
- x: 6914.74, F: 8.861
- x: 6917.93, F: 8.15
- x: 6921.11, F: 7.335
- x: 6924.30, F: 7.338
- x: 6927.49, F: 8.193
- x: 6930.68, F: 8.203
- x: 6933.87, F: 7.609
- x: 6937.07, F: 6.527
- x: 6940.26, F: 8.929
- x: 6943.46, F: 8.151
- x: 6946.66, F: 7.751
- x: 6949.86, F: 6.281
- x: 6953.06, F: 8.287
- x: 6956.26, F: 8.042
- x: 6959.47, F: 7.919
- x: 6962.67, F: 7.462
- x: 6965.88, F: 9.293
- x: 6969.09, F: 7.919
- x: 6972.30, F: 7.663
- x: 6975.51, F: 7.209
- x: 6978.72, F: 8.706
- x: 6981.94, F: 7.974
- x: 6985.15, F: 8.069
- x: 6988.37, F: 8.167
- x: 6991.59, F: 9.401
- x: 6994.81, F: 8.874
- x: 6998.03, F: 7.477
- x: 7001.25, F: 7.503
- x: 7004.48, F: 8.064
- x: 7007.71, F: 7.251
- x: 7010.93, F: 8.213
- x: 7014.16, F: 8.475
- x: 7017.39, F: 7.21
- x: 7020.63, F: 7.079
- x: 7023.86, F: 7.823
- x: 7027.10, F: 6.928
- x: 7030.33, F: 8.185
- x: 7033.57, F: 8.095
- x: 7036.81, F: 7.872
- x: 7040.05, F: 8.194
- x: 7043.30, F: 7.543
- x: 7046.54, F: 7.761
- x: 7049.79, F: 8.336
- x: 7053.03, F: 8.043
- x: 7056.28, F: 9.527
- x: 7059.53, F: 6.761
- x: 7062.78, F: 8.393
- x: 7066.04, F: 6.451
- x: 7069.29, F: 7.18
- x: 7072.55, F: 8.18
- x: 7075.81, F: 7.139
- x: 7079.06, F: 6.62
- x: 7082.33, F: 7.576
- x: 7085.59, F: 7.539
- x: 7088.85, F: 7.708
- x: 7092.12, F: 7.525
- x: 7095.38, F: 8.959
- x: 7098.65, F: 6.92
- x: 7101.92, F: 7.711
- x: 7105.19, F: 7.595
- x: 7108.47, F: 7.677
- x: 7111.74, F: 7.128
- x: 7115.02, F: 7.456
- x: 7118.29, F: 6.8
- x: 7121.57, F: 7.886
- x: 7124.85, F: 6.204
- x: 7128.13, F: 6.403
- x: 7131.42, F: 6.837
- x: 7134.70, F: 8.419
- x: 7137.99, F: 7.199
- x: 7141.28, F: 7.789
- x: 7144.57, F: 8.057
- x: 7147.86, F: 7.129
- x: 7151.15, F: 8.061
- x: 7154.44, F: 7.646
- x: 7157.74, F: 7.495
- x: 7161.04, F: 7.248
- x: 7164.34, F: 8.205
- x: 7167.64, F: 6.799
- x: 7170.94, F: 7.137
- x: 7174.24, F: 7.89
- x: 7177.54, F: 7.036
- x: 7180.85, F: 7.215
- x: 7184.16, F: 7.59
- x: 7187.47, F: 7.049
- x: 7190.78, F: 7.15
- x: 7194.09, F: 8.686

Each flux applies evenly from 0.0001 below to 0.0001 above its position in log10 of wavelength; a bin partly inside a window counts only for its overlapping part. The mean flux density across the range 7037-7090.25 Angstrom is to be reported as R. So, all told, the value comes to 7.69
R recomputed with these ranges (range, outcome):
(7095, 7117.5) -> 7.53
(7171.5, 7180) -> 7.4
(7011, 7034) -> 7.7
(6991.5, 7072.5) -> 7.84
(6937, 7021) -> 7.96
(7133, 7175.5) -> 7.62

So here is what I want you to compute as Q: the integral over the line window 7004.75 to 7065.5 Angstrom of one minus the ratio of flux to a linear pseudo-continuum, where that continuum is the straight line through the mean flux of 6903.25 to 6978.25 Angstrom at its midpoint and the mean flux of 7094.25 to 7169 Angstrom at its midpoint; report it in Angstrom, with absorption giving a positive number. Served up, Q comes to -1.5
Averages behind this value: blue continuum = 7.87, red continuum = 7.45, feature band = 7.85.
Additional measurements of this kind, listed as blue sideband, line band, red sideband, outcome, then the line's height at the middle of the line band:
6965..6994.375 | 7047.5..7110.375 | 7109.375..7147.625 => -0.48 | 7.62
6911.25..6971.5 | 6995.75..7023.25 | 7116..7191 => 0.13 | 7.73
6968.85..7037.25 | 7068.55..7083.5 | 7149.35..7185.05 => 0.74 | 7.72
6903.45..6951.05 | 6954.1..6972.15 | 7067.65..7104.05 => -0.80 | 7.75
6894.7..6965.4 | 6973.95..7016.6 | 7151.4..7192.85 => -2.09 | 7.71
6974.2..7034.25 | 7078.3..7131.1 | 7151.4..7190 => 1.82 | 7.62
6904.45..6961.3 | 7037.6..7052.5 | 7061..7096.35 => -0.68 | 7.61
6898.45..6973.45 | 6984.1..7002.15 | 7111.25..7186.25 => -1.26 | 7.74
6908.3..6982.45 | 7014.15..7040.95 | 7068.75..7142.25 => -0.18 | 7.66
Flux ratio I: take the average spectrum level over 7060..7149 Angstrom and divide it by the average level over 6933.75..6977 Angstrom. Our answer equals 1.0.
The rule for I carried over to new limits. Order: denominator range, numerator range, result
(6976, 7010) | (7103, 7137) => 0.89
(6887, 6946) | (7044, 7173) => 0.95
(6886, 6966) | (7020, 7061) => 1.00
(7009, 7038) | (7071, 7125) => 0.96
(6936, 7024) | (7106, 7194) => 0.93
